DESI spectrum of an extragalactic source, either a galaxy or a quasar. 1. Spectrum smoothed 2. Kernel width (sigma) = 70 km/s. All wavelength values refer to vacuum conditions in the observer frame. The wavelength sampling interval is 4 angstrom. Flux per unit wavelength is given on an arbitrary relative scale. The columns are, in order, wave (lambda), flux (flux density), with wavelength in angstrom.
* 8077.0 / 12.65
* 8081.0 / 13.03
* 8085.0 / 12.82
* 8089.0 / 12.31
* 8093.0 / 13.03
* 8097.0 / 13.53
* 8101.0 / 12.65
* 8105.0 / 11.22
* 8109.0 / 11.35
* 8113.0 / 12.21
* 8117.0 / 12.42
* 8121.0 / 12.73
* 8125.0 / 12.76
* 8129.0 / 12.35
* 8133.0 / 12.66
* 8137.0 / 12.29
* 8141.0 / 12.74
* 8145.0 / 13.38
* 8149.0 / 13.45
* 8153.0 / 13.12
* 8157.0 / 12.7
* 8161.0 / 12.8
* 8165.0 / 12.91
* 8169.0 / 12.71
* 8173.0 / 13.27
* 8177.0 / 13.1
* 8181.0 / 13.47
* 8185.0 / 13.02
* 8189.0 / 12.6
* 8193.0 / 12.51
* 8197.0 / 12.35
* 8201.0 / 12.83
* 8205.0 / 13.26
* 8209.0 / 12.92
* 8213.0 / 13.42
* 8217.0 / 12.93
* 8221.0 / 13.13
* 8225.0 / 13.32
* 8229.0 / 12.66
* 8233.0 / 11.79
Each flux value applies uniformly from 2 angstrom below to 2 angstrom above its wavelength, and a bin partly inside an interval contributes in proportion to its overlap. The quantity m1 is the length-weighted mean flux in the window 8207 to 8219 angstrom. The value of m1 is 13.1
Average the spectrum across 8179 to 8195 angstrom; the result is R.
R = 12.9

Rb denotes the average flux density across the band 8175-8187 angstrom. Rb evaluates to 13.2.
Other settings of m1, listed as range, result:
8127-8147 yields 12.7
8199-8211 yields 13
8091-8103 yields 13.1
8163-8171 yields 12.8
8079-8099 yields 12.9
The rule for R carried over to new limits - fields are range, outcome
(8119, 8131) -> 12.6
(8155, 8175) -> 12.9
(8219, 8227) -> 13.2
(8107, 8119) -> 12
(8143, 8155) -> 13.3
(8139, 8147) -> 13.1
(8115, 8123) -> 12.6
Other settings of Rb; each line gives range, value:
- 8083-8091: 12.6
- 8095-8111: 12.2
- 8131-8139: 12.5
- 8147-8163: 13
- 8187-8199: 12.5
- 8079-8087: 12.9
